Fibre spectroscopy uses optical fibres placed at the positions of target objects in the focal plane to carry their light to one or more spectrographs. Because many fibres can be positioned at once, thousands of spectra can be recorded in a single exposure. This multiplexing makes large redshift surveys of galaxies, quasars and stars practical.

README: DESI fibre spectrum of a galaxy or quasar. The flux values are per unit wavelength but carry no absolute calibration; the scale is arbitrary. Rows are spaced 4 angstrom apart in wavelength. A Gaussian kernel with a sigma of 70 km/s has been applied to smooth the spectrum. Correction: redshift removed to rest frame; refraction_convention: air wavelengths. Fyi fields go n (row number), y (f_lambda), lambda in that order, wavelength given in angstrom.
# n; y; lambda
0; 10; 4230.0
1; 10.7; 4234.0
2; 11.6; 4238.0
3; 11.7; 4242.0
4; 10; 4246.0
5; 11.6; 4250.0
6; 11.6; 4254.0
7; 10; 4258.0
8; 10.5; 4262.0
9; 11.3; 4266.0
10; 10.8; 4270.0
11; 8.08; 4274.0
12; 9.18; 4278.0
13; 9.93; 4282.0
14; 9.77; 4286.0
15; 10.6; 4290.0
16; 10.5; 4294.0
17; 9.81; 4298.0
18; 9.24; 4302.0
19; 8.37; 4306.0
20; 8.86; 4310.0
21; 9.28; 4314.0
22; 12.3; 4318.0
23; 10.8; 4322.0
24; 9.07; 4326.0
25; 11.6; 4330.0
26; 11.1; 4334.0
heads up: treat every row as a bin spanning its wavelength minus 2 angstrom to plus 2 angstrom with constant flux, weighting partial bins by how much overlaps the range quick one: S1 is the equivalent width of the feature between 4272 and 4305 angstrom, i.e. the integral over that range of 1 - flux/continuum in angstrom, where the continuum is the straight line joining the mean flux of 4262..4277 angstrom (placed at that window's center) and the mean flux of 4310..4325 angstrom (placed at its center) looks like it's 2.0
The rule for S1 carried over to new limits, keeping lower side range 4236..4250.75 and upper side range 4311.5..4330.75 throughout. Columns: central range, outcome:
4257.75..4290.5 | 2.78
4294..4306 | 1.34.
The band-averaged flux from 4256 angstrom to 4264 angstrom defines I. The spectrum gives 10.2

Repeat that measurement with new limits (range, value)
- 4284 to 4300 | 10.2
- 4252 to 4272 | 10.8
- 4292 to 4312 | 9.36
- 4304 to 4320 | 9.7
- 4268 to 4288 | 9.55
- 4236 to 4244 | 11.6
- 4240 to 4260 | 11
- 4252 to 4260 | 10.8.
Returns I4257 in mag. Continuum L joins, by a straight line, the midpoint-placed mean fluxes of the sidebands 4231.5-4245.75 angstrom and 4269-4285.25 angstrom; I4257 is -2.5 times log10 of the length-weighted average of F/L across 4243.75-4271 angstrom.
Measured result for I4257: -0.057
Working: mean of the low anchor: 11.1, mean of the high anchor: 9.44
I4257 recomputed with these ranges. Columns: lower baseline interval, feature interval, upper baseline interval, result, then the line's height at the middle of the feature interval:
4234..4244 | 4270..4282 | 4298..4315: 0.103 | 10.1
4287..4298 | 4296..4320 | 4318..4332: 0.097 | 10.5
